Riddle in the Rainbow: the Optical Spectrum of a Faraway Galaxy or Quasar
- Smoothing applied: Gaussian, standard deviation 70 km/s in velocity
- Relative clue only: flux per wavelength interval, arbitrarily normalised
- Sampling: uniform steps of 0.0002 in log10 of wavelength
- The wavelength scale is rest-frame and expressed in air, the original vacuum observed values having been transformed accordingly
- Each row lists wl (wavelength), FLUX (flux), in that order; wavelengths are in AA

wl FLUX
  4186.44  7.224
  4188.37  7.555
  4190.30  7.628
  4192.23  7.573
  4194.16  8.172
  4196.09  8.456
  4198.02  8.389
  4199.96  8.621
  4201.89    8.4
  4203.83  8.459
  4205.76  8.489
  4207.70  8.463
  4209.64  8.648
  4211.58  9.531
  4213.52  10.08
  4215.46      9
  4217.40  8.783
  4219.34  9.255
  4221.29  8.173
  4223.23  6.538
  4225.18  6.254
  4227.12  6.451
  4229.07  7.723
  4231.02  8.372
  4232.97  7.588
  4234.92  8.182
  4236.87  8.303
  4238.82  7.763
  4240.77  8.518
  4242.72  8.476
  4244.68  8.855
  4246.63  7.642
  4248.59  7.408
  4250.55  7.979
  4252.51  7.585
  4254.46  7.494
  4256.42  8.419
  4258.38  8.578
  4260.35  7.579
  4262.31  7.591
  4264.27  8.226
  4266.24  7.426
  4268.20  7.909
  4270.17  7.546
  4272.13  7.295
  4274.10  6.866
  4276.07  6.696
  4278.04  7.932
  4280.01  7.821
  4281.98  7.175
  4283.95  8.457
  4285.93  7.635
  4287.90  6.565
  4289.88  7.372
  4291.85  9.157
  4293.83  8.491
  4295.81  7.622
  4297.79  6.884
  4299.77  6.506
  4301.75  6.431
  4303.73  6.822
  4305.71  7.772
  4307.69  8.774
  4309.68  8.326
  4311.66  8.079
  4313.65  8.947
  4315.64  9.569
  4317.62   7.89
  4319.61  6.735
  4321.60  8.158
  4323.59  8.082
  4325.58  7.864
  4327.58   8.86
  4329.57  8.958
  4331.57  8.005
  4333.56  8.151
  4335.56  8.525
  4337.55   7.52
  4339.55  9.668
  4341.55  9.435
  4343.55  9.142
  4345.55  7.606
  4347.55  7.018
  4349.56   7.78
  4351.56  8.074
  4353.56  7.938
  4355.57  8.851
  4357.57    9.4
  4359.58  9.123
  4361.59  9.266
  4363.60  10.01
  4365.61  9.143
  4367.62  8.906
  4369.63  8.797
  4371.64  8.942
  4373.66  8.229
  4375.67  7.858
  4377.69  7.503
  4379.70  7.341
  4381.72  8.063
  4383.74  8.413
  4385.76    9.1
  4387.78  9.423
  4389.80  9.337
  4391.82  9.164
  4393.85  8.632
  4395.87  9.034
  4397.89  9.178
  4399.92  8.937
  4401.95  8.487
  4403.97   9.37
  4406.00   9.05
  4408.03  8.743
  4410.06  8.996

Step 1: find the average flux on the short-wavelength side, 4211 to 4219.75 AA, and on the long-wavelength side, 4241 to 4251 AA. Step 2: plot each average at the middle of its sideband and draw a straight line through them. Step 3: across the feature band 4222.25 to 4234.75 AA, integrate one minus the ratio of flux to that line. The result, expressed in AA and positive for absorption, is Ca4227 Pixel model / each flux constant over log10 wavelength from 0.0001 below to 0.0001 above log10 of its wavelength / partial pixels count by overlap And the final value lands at 2.2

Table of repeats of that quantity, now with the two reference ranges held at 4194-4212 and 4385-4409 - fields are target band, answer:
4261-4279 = 2.52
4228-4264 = 2.73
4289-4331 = 4.05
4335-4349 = 0.80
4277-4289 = 1.59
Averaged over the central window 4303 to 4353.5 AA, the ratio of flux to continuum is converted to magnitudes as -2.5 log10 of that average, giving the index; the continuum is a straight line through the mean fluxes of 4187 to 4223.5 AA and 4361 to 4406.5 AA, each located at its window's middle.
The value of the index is 0.06 mag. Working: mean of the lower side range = 8.46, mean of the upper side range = 8.78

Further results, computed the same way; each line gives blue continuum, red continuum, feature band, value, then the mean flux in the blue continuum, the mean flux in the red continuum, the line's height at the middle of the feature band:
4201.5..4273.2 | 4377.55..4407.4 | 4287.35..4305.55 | 0.14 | 8.08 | 8.77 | 8.34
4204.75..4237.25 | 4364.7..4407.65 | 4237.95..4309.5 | 0.09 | 8.22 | 8.71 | 8.38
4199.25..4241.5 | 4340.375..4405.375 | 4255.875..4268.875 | 0.06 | 8.25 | 8.68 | 8.37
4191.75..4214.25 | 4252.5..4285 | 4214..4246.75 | 0.03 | 8.61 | 7.69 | 8.23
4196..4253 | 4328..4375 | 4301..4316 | 0.06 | 8.21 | 8.63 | 8.49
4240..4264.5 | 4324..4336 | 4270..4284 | 0.10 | 8.02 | 8.37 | 8.13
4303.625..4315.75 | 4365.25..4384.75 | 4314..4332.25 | 0.01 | 8.35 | 8.29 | 8.33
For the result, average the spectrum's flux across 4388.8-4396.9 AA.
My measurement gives 9.05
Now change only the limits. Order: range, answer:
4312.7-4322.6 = 8.26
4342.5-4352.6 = 7.93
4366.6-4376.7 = 8.54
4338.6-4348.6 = 8.56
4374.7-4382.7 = 7.69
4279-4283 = 7.52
